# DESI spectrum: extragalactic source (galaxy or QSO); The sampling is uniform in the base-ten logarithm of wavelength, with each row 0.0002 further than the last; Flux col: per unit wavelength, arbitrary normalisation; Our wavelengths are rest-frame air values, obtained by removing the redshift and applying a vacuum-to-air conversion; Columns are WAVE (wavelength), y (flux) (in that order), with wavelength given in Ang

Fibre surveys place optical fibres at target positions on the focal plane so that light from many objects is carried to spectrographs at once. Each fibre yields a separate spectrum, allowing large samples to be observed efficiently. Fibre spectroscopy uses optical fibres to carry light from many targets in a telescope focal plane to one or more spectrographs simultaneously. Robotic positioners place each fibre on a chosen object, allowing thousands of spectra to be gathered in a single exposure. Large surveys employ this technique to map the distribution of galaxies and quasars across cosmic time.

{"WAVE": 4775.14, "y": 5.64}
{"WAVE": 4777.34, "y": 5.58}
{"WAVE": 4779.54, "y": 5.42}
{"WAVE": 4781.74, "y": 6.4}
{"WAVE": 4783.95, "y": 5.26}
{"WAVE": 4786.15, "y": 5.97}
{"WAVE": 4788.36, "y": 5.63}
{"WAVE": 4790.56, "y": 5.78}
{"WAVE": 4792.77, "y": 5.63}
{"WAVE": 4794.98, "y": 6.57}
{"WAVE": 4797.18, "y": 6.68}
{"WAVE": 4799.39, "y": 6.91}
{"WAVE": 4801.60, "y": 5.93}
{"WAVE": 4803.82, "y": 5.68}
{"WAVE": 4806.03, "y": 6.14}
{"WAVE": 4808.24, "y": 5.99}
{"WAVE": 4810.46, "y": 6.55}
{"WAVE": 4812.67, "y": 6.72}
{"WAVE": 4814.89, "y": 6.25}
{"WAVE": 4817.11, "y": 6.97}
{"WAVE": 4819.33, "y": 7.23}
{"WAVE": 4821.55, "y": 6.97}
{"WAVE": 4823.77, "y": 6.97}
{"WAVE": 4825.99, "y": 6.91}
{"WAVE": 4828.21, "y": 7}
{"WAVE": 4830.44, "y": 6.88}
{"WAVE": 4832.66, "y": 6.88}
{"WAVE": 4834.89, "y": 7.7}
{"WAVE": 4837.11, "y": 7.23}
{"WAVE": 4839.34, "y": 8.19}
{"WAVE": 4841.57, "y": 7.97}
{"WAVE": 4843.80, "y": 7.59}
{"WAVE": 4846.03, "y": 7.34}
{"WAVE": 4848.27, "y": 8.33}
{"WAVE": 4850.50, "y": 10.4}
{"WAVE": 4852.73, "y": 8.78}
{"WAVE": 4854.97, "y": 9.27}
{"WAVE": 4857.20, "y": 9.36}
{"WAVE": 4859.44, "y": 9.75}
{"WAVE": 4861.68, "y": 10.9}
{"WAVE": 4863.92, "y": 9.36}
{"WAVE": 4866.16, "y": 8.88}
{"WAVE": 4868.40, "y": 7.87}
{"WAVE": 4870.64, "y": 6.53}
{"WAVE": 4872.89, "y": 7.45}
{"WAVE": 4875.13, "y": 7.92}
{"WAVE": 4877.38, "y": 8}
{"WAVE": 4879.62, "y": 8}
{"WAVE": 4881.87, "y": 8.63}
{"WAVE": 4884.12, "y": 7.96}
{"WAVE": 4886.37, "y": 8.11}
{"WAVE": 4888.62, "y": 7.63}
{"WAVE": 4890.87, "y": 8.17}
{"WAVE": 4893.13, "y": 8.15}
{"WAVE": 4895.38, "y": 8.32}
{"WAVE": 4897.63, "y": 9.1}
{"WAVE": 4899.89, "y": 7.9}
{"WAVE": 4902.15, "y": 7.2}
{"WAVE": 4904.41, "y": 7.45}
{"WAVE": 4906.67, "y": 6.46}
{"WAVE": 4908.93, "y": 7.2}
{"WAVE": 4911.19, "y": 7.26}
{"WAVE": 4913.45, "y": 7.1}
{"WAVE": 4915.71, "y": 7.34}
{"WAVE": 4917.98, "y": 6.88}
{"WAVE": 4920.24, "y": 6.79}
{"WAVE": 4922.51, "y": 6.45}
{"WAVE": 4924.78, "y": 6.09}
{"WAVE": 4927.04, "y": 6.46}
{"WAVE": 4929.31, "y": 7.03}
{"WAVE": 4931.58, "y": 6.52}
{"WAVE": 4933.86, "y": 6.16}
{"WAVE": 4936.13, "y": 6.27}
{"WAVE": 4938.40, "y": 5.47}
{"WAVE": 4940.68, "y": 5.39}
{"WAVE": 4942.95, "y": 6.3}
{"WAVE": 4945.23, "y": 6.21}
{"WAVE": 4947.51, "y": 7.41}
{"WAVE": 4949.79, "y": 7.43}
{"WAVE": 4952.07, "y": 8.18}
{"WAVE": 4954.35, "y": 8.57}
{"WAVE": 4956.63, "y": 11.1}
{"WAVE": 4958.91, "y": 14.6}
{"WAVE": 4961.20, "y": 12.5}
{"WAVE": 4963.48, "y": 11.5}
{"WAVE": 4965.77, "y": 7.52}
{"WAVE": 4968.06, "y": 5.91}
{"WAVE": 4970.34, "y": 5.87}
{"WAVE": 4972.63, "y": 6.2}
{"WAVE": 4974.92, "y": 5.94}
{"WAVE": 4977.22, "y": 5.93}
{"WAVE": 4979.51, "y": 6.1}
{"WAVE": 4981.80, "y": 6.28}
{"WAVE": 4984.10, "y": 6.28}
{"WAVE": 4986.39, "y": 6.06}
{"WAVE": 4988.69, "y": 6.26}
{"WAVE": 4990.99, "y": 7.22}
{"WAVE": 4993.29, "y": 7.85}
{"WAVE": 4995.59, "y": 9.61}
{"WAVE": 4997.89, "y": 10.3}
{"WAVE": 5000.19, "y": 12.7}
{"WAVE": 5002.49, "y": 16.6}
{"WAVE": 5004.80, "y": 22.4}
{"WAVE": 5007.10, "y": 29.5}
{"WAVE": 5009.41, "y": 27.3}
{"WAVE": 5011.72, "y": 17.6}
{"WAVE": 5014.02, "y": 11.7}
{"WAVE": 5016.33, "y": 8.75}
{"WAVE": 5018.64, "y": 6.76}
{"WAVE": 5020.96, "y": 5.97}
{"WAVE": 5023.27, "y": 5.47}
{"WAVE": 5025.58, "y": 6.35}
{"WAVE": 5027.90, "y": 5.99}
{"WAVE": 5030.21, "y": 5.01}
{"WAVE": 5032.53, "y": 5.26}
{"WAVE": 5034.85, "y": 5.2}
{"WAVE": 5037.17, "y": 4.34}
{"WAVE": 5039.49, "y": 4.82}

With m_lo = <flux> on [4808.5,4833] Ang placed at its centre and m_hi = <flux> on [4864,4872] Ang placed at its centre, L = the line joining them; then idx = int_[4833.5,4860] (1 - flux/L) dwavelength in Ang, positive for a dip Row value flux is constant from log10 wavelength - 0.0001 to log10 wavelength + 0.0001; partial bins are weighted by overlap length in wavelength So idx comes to -3.5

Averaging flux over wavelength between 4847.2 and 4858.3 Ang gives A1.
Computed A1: 9.24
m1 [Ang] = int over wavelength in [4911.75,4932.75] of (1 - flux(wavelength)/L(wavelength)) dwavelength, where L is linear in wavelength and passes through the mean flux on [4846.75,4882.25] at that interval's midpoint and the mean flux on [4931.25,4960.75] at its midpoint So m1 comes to 3.4 Ang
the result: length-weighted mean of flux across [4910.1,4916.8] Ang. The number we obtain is 7.24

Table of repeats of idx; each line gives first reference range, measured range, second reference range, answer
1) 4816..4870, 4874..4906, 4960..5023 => 3.1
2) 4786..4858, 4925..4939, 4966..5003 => 2.2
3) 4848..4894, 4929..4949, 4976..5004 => 5.3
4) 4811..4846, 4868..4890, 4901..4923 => -2.3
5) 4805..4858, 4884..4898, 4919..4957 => -2.1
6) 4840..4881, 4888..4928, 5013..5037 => 3.2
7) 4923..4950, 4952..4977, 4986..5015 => 2.1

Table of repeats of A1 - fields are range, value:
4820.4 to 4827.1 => 6.96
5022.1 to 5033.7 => 5.62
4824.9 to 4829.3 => 6.96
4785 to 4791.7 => 5.79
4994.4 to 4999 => 9.94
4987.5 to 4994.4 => 7.09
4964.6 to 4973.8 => 6.39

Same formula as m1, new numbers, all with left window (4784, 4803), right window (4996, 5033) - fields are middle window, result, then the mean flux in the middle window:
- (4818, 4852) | -1.4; 7.58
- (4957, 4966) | -0.8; 11.9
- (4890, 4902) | 1.0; 8.24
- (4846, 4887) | -2.3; 8.61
